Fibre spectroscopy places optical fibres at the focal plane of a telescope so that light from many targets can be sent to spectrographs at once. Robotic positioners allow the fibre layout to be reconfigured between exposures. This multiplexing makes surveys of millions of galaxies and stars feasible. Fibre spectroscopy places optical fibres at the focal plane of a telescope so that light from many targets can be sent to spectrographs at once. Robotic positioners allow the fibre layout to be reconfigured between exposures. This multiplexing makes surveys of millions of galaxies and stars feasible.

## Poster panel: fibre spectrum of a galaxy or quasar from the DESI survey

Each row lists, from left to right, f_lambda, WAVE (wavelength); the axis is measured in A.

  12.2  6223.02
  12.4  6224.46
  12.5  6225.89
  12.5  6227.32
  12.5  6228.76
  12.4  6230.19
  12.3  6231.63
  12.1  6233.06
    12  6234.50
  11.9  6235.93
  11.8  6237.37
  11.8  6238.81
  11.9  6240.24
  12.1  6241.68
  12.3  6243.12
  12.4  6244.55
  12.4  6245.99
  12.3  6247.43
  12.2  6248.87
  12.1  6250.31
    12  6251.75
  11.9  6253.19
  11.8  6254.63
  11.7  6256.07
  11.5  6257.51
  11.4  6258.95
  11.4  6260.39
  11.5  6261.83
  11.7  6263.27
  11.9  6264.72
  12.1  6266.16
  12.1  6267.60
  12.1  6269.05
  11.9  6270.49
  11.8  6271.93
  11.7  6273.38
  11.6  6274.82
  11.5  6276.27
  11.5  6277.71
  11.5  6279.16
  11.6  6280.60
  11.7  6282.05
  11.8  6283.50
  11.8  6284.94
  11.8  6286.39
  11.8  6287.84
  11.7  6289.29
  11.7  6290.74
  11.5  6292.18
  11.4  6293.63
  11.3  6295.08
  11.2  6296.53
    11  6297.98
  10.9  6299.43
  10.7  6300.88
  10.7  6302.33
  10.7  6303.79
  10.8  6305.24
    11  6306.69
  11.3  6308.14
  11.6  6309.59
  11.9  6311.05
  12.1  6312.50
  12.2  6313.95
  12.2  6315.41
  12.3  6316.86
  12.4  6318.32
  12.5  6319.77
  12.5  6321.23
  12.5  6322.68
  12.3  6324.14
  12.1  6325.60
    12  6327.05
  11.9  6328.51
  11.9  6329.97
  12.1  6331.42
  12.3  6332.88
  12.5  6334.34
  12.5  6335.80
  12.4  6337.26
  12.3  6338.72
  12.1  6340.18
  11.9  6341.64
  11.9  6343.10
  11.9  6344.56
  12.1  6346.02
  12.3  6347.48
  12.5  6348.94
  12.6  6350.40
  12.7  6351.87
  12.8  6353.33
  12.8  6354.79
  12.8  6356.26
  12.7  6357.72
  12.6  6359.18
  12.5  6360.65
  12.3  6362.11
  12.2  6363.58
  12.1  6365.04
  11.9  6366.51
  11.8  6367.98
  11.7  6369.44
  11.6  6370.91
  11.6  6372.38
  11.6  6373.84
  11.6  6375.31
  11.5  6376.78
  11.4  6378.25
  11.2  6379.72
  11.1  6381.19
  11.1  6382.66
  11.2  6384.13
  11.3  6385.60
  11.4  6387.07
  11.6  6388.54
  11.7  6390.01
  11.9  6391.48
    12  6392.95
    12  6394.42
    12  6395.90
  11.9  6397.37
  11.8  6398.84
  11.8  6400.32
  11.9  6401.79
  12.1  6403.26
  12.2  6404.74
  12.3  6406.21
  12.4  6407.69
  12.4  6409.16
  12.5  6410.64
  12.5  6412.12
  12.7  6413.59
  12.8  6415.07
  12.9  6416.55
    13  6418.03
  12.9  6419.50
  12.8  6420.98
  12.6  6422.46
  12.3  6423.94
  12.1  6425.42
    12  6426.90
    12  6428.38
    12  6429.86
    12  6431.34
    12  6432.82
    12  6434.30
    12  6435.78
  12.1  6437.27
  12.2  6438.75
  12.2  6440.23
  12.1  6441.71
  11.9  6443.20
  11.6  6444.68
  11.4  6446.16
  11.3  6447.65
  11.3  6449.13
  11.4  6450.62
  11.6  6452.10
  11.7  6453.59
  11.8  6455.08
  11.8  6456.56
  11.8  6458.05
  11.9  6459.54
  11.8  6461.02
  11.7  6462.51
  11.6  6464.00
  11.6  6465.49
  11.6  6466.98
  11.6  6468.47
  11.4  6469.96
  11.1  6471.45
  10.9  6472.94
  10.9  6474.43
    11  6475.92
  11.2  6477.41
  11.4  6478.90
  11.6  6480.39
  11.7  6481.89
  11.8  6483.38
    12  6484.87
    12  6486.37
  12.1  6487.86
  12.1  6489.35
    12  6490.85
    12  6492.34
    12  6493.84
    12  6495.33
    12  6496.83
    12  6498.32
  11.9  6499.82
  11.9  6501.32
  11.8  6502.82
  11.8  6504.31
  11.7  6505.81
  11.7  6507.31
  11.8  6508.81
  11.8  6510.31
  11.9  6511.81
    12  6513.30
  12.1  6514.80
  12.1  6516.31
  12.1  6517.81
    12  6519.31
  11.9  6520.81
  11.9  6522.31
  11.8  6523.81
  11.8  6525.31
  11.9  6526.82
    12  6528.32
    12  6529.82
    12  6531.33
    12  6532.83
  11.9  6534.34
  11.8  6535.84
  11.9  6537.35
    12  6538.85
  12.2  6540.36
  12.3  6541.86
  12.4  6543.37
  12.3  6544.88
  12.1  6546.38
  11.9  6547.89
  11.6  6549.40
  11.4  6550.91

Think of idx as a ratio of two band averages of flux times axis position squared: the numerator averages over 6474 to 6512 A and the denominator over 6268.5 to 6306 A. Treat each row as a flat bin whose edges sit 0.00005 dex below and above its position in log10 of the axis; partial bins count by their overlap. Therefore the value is 1.1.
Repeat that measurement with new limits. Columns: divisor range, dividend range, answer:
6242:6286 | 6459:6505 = 1.06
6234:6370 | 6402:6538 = 1.05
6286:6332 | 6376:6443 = 1.06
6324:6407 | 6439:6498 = 1.00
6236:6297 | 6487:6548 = 1.10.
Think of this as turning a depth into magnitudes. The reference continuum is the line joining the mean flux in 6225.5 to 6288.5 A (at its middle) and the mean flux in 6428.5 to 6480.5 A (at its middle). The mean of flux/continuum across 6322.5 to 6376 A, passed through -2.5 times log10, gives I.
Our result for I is -0.04 mag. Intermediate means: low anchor 11.9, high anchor 11.6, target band 12.2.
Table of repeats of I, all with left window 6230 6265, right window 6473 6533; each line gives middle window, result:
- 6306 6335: -0.02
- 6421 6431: -0.03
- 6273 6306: 0.05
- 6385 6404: 0.01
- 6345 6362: -0.06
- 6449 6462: 0.01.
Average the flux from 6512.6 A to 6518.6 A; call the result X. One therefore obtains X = 12.1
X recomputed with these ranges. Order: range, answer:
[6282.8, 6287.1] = 11.8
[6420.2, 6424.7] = 12.6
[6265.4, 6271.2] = 12.1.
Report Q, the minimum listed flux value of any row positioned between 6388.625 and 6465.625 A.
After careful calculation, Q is 11.3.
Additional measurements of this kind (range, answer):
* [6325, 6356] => 11.9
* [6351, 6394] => 11.1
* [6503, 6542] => 11.7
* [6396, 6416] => 11.8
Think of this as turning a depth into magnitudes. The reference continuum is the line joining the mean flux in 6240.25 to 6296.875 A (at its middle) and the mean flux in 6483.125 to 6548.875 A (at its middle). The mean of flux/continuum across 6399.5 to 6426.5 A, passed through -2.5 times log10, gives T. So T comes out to -0.049 mag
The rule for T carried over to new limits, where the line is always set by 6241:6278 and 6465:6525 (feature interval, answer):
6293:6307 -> 0.09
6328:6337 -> -0.03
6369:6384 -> 0.04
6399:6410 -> -0.03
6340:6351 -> -0.03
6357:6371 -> -0.03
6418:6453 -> -0.02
